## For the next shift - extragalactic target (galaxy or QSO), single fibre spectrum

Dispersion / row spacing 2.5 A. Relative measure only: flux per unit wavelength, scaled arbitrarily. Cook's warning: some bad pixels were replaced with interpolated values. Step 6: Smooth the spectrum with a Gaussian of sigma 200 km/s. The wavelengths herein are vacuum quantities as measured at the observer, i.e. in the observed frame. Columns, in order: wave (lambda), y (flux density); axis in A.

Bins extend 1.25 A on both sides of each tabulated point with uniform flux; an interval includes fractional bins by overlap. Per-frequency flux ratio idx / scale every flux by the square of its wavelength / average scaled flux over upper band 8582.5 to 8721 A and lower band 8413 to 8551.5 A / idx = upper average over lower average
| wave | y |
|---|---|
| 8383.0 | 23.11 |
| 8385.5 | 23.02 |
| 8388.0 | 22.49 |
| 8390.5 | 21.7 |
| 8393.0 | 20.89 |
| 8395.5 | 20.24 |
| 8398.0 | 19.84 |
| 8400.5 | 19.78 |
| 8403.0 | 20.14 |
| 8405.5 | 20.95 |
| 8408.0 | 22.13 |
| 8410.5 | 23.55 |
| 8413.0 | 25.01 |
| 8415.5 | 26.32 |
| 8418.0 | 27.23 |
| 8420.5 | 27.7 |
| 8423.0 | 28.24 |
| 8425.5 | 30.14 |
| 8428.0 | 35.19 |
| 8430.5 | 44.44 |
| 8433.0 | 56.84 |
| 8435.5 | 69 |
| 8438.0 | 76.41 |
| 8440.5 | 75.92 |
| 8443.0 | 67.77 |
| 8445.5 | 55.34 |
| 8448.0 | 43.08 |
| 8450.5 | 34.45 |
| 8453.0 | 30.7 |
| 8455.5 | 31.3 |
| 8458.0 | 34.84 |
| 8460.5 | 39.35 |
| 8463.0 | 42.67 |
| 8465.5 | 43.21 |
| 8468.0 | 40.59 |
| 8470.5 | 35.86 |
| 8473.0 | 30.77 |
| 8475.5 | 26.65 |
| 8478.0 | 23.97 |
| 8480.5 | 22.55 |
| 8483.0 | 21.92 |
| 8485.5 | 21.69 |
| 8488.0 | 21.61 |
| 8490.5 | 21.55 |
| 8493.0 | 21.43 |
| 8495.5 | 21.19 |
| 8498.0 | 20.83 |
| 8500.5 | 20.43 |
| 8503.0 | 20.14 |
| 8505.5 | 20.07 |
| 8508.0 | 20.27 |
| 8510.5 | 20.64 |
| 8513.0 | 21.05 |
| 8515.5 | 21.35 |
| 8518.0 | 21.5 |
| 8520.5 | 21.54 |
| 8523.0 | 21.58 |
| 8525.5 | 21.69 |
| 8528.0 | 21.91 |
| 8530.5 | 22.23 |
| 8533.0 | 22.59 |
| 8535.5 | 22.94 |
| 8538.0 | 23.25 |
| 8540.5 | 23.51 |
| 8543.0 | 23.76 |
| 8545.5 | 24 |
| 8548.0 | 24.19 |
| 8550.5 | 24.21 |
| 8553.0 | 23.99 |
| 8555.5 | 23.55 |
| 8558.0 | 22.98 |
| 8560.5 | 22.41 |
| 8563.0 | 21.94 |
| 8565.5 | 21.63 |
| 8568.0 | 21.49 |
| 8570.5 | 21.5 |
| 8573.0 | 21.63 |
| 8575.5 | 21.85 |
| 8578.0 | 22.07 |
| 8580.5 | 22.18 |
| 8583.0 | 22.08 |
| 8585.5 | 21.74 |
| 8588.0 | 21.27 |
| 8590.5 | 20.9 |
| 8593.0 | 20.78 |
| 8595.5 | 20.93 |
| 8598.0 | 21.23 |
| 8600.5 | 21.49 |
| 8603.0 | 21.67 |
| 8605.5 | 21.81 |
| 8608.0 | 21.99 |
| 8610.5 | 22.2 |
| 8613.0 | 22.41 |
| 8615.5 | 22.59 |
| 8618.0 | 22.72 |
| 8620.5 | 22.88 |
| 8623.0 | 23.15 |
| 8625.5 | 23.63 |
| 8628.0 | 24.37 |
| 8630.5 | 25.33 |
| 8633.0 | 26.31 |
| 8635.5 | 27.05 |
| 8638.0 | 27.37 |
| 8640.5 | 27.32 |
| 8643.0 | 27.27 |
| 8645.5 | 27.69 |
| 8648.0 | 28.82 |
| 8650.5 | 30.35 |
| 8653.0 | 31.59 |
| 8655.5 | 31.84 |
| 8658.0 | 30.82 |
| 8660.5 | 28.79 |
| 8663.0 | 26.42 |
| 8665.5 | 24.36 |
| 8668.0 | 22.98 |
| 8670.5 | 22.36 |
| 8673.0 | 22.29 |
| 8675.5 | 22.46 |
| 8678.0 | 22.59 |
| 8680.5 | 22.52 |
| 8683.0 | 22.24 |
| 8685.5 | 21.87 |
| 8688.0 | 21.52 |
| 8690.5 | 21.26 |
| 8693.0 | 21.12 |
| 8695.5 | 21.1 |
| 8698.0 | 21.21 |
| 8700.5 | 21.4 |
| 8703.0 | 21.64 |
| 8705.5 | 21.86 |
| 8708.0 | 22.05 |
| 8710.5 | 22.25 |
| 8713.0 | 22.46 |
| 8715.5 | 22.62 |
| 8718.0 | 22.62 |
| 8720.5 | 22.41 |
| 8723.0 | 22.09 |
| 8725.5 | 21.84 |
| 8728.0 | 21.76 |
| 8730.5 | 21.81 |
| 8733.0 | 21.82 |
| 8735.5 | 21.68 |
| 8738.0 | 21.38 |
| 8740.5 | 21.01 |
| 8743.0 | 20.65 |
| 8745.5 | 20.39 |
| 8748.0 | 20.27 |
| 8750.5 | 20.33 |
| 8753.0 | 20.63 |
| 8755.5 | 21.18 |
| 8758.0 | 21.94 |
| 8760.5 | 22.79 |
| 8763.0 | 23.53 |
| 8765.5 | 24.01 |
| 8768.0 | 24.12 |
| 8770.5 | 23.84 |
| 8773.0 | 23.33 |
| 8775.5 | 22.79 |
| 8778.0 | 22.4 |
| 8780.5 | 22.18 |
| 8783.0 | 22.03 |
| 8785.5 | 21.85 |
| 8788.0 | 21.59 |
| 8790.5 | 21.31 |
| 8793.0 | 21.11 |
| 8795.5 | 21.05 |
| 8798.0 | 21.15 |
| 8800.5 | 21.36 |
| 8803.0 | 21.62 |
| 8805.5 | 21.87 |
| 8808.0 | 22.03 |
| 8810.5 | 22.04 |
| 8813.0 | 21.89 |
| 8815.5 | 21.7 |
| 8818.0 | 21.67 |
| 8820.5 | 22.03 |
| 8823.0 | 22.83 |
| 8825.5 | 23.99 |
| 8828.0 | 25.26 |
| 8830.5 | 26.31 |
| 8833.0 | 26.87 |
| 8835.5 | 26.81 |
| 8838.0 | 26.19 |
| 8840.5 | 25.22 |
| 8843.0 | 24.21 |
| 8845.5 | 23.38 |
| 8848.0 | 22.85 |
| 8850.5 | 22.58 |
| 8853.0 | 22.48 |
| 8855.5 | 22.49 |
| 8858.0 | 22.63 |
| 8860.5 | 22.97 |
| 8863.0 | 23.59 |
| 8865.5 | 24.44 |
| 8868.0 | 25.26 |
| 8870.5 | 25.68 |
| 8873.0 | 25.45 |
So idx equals 0.79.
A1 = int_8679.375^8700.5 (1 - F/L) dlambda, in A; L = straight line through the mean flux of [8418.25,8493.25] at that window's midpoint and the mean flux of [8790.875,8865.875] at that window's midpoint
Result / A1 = 5.3 A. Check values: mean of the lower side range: 38.6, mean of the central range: 21.6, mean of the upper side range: 23.1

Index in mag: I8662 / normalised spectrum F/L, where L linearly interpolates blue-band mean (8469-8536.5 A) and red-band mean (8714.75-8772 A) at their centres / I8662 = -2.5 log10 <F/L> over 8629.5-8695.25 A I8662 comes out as -0.15 mag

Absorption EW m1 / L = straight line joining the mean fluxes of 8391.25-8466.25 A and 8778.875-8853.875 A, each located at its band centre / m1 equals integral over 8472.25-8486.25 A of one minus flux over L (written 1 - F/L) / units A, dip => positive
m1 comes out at 4.2 A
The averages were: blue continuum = 36.9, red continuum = 22.9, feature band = 24.5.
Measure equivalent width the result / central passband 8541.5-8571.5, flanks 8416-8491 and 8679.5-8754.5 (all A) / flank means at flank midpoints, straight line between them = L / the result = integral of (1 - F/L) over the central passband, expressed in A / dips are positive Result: 8.5 A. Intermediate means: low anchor 38.7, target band 23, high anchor 21.6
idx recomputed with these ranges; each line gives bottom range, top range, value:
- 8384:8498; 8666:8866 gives 0.73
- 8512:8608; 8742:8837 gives 1.07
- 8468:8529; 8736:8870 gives 1.06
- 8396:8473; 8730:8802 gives 0.62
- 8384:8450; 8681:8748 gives 0.65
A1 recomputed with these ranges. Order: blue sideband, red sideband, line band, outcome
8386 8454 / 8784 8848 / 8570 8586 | 4.55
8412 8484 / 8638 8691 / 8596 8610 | 3.79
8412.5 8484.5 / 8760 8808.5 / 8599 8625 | 7.39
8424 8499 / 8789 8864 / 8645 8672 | 1.99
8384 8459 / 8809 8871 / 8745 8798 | 7.44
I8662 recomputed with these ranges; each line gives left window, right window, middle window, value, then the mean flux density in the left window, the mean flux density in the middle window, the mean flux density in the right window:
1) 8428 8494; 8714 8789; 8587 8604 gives 0.43 mag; 39.7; 21.2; 22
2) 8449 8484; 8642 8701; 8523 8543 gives 0.32 mag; 32.9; 22.6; 24.8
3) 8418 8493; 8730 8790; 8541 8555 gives 0.36 mag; 38.6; 24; 22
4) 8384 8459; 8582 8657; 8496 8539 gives 0.36 mag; 35.1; 21.4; 24.4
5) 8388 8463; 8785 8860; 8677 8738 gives 0.22 mag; 36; 21.9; 23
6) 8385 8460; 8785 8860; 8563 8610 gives 0.37 mag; 35.3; 21.6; 23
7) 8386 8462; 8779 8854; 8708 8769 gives 0.16 mag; 35.6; 21.9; 22.9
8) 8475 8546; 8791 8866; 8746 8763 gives 0.07 mag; 21.9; 21.3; 23.1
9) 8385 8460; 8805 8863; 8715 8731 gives 0.20 mag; 35.3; 22.2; 23.5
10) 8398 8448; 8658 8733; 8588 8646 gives 0.16 mag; 39.2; 23.5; 22.6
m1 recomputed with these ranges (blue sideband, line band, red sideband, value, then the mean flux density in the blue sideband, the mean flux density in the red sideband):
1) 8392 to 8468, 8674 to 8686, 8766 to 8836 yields 2.2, 37.2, 22.7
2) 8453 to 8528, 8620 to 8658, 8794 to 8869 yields -3.7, 26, 23.3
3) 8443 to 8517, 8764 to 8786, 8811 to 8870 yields 1.6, 29.2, 23.8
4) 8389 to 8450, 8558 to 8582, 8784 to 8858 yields 7.3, 36.5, 22.9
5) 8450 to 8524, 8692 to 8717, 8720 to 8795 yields 1.1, 26.5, 21.9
